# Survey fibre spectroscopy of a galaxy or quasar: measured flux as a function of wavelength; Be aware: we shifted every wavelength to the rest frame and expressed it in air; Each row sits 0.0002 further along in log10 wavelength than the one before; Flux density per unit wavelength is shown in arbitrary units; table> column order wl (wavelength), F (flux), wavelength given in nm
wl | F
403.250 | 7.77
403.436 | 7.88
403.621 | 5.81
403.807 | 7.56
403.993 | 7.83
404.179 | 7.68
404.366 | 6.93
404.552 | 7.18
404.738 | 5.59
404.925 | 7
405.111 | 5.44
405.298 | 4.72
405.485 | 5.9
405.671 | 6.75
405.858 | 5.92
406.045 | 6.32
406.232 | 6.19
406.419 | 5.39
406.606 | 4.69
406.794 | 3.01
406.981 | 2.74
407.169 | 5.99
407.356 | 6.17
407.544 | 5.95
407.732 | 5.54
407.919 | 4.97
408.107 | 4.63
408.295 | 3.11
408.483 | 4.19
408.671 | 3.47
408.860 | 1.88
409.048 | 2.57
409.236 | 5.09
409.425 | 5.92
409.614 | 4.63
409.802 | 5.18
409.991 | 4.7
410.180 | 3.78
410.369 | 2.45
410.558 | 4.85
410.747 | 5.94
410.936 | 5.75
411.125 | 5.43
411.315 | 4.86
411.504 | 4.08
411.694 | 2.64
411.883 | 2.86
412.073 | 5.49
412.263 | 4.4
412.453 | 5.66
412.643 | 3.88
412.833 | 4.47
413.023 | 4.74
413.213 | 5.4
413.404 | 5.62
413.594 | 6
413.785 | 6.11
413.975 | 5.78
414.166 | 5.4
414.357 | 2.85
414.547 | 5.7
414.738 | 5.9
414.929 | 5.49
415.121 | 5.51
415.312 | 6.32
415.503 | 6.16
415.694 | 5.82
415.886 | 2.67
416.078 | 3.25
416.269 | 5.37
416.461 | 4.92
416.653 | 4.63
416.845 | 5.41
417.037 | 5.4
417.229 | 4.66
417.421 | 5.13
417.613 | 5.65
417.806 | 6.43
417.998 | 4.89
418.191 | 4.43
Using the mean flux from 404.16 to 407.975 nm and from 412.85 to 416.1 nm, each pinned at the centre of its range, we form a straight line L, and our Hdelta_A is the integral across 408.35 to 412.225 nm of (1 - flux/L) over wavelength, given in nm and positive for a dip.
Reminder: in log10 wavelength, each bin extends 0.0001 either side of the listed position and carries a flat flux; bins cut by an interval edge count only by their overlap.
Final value 0.84 nm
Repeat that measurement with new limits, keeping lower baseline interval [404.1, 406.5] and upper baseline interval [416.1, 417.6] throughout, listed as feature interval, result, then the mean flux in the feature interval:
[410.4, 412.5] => 0.36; 4.63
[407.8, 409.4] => 0.55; 3.86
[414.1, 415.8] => -0.08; 5.45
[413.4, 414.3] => -0.06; 5.67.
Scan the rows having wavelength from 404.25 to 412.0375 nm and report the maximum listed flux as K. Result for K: 7.18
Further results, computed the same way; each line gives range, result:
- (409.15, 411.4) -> 5.94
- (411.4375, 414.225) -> 6.11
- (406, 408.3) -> 6.32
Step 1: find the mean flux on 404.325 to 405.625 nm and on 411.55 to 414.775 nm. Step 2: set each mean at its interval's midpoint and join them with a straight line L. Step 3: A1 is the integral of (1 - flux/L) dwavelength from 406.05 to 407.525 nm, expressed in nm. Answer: 0.20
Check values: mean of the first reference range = 6.1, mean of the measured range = 5.02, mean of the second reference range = 4.85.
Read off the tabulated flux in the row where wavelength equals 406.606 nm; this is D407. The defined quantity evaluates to 4.69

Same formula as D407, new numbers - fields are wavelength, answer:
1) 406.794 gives 3.01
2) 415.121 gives 5.51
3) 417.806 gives 6.43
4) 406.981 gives 2.74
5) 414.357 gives 2.85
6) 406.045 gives 6.32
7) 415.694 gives 5.82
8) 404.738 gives 5.59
